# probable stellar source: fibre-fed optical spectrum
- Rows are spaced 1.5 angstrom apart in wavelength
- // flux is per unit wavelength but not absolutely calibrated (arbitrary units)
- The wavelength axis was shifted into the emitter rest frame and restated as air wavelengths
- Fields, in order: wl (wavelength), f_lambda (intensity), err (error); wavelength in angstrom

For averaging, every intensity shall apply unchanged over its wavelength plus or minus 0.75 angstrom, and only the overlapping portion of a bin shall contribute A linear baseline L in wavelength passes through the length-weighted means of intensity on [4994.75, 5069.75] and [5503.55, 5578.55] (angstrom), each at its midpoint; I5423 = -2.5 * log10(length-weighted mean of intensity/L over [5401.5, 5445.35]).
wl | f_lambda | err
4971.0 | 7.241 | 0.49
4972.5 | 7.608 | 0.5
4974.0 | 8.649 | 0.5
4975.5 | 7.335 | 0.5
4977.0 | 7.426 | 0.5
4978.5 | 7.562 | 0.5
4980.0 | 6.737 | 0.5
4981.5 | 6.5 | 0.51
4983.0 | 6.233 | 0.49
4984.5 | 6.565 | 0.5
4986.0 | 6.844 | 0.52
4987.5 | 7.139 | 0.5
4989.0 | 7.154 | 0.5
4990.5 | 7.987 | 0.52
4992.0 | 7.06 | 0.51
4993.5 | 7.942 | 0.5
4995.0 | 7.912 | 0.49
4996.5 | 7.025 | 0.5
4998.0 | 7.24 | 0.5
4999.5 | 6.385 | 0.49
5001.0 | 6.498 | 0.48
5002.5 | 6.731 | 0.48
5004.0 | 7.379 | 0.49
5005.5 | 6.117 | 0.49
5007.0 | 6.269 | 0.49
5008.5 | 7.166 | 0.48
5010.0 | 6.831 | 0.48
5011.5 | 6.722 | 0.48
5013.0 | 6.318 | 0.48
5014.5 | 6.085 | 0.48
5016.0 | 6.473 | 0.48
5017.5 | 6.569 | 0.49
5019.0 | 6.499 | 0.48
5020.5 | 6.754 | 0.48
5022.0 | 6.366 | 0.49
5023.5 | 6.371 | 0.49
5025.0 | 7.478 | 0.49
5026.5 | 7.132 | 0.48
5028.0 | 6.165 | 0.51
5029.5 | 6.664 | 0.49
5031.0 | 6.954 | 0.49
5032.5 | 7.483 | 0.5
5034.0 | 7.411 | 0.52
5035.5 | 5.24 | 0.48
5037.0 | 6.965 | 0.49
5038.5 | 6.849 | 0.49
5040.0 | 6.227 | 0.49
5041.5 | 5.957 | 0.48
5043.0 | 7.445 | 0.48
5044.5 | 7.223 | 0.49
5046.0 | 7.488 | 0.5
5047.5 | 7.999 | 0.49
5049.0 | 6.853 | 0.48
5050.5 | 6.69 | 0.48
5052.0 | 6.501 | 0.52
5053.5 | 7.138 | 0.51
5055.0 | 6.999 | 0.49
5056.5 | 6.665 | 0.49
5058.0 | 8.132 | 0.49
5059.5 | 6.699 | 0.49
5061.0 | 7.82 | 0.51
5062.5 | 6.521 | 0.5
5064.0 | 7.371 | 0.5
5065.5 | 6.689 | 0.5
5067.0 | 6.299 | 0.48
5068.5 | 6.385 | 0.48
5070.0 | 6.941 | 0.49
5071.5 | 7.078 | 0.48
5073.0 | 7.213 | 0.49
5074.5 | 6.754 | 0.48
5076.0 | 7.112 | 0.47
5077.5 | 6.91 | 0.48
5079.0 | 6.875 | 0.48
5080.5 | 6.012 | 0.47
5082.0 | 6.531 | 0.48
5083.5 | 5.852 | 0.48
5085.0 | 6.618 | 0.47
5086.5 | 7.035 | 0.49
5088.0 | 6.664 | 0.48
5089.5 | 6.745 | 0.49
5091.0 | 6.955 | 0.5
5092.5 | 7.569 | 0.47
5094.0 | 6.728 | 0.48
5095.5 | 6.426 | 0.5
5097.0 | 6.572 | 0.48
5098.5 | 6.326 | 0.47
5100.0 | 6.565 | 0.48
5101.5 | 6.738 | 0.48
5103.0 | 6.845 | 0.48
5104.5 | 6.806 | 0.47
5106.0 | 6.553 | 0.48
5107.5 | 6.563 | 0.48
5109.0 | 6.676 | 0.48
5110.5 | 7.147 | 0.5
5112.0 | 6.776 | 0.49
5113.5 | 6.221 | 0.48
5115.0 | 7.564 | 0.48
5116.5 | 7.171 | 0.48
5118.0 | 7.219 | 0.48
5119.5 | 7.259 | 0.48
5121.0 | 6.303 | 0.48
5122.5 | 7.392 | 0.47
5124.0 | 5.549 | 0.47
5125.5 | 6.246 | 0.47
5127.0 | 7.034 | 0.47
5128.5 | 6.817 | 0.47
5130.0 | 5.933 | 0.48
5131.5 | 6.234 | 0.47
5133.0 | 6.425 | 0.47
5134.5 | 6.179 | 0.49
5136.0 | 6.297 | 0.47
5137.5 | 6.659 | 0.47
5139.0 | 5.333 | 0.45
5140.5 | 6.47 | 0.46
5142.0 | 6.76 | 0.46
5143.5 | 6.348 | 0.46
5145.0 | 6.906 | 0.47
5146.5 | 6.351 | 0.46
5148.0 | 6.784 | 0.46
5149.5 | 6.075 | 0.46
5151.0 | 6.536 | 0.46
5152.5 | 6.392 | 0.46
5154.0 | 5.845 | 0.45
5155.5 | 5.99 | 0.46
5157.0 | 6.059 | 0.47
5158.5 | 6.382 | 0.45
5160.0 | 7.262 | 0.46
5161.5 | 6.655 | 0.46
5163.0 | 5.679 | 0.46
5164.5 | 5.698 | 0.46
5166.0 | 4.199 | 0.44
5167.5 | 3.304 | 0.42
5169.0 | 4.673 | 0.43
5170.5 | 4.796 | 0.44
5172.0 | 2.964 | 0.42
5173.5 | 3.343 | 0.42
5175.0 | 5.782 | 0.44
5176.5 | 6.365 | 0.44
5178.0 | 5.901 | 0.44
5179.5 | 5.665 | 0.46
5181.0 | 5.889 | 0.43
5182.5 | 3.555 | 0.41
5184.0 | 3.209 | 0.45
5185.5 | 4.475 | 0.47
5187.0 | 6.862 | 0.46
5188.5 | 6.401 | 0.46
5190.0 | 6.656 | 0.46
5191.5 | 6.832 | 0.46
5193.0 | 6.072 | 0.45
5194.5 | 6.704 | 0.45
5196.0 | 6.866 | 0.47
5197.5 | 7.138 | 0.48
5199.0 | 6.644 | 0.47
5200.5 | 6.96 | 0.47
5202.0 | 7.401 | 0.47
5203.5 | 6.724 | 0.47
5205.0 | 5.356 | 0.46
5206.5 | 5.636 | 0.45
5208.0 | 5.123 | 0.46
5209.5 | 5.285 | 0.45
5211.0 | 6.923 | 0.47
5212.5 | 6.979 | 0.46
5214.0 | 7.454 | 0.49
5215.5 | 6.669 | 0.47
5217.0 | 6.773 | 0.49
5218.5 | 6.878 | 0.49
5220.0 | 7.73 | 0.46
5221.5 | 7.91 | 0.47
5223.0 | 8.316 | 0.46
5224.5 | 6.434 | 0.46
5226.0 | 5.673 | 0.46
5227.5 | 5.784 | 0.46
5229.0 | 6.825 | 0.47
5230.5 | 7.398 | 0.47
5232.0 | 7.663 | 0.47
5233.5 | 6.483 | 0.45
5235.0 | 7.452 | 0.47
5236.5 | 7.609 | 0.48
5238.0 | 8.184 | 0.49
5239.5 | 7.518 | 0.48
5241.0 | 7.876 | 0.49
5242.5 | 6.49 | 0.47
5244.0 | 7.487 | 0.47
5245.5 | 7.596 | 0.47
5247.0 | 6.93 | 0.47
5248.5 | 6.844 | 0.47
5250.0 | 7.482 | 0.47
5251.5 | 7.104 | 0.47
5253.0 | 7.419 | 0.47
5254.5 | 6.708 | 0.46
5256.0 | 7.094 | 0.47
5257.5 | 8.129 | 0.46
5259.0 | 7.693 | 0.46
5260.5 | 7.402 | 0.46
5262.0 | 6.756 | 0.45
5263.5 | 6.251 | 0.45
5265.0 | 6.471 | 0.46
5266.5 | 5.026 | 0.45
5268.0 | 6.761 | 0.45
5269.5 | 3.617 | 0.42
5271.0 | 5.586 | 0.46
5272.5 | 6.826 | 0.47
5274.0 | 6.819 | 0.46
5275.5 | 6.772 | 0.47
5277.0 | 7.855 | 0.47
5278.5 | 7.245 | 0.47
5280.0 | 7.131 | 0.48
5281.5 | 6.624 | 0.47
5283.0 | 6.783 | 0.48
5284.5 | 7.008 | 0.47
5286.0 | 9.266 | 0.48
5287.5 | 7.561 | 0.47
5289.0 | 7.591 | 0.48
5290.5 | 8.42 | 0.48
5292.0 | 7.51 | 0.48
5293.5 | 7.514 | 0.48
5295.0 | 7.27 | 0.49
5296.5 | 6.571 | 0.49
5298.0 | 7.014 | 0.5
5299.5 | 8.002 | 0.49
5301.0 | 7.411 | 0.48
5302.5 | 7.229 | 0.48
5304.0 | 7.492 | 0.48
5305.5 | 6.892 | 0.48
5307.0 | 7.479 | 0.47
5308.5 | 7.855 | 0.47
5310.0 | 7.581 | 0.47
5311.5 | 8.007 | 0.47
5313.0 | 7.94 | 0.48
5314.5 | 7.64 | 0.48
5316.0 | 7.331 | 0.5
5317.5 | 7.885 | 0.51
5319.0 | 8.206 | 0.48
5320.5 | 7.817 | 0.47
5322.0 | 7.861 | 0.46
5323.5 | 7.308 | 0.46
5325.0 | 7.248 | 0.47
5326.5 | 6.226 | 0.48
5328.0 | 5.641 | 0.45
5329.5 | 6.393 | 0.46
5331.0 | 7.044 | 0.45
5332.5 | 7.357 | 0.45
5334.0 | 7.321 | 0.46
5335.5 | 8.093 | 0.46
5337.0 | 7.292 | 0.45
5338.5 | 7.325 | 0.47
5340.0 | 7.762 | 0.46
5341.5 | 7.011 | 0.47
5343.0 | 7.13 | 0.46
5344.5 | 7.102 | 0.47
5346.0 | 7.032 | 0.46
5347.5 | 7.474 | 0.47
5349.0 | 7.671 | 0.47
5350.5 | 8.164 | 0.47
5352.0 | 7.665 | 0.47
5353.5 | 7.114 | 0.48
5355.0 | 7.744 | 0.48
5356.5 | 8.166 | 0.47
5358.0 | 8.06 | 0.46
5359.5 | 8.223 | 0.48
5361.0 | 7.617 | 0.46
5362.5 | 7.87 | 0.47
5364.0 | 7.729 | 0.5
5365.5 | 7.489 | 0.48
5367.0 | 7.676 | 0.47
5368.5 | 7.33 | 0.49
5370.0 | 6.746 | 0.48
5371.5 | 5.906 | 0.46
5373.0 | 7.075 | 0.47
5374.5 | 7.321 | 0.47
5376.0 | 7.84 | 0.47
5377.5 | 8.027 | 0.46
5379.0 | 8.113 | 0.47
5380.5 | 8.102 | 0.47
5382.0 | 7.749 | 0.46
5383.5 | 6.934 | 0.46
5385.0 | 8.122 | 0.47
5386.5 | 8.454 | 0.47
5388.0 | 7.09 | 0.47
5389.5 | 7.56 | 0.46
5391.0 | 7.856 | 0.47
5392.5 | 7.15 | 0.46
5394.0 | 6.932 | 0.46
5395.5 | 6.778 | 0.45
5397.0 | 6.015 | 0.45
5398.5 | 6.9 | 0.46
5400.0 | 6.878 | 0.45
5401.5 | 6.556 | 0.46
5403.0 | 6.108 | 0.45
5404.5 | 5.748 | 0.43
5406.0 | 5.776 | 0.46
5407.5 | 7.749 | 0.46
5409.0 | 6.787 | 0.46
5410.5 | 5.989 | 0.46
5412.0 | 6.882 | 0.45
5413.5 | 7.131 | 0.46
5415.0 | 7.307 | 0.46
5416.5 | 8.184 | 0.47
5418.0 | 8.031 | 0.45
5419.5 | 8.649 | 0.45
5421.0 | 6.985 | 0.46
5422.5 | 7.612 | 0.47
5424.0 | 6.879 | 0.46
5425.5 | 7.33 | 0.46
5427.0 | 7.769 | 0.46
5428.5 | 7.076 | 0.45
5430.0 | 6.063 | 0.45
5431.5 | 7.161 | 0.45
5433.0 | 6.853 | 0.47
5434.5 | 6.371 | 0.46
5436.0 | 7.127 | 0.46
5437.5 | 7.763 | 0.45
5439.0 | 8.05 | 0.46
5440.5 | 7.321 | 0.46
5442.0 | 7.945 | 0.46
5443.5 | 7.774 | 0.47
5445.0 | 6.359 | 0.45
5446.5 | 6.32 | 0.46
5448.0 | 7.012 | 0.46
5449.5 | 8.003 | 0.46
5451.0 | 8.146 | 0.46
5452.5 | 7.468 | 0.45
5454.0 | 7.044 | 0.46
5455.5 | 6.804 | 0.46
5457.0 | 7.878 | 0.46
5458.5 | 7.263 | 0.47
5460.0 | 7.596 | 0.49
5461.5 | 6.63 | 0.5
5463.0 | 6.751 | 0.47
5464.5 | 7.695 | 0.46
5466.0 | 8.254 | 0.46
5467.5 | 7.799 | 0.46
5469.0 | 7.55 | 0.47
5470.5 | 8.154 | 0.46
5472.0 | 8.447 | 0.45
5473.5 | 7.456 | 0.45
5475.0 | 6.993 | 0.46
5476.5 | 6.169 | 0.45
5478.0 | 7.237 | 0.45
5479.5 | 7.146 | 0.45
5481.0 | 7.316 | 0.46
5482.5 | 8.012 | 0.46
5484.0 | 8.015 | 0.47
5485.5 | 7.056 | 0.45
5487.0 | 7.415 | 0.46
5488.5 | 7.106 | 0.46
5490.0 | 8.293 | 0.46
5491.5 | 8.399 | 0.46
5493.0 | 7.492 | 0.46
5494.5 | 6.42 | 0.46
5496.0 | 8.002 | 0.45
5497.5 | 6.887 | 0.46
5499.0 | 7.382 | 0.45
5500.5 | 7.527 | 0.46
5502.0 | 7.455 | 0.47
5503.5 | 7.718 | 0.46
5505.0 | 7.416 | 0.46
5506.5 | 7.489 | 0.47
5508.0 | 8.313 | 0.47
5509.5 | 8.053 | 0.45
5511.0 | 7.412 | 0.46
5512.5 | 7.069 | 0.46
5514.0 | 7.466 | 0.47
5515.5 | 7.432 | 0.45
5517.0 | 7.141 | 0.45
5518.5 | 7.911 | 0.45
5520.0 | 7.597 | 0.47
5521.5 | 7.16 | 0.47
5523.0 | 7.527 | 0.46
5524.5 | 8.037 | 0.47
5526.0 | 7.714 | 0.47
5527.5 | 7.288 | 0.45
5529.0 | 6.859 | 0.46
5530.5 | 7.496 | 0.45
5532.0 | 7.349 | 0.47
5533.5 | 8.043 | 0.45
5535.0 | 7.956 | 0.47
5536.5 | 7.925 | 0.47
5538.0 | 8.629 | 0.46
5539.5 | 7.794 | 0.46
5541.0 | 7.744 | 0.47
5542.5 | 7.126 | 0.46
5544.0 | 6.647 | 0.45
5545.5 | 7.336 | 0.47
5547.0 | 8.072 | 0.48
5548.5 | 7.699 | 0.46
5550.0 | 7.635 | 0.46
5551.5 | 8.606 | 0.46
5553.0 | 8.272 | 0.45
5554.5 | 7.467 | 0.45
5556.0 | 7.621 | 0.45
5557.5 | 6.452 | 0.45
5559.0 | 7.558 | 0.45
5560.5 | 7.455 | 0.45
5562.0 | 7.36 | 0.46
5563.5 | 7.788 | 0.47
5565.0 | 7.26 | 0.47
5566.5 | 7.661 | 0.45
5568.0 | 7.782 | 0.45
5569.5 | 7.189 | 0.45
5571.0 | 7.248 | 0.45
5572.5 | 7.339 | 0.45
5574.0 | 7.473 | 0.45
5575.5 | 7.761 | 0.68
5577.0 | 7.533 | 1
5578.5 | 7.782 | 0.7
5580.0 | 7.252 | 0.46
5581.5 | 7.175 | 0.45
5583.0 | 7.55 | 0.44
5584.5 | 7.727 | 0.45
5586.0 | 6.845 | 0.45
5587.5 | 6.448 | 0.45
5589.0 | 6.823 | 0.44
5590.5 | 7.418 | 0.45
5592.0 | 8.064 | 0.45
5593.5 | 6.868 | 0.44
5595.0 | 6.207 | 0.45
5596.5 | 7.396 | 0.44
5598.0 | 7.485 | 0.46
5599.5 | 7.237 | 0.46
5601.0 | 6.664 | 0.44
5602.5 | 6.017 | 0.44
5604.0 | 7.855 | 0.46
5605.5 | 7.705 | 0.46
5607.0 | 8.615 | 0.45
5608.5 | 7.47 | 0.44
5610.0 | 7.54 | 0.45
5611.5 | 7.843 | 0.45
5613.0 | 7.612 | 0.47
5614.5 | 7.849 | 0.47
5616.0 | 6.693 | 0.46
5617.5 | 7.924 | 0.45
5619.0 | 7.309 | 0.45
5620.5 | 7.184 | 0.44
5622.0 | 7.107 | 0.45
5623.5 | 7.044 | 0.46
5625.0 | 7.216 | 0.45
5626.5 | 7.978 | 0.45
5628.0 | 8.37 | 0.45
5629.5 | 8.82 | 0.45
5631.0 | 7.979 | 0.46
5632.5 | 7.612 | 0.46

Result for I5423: 0.041 mag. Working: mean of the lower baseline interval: 6.82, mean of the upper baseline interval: 7.58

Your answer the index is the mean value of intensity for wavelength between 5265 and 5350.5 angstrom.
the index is 7.21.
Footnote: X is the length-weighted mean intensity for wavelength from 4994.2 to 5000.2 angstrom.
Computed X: 7.15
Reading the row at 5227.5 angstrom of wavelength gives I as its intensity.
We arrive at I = 5.784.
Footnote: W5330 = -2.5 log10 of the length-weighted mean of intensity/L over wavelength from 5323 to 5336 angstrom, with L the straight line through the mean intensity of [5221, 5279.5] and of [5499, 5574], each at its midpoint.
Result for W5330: 0.03 mag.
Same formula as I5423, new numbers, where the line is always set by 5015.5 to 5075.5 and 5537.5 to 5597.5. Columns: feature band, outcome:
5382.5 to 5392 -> -0.06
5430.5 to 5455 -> 0.00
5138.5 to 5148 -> 0.09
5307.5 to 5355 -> -0.03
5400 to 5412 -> 0.13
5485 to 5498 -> -0.02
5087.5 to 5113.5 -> 0.03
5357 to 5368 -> -0.09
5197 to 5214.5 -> 0.10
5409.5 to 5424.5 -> -0.01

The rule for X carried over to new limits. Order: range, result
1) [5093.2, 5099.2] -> 6.52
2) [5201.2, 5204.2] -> 7.07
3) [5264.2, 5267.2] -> 5.77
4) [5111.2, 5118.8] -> 6.99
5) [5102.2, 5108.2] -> 6.69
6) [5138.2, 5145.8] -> 6.37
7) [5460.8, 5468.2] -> 7.43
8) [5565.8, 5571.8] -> 7.47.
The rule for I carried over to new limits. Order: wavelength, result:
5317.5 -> 7.885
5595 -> 6.207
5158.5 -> 6.382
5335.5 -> 8.093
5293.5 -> 7.514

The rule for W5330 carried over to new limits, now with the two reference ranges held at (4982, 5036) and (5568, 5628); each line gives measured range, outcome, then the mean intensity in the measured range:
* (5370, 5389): -0.05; 7.53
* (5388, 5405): 0.06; 6.8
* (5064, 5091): 0.03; 6.72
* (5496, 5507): -0.03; 7.45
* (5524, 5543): -0.06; 7.69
